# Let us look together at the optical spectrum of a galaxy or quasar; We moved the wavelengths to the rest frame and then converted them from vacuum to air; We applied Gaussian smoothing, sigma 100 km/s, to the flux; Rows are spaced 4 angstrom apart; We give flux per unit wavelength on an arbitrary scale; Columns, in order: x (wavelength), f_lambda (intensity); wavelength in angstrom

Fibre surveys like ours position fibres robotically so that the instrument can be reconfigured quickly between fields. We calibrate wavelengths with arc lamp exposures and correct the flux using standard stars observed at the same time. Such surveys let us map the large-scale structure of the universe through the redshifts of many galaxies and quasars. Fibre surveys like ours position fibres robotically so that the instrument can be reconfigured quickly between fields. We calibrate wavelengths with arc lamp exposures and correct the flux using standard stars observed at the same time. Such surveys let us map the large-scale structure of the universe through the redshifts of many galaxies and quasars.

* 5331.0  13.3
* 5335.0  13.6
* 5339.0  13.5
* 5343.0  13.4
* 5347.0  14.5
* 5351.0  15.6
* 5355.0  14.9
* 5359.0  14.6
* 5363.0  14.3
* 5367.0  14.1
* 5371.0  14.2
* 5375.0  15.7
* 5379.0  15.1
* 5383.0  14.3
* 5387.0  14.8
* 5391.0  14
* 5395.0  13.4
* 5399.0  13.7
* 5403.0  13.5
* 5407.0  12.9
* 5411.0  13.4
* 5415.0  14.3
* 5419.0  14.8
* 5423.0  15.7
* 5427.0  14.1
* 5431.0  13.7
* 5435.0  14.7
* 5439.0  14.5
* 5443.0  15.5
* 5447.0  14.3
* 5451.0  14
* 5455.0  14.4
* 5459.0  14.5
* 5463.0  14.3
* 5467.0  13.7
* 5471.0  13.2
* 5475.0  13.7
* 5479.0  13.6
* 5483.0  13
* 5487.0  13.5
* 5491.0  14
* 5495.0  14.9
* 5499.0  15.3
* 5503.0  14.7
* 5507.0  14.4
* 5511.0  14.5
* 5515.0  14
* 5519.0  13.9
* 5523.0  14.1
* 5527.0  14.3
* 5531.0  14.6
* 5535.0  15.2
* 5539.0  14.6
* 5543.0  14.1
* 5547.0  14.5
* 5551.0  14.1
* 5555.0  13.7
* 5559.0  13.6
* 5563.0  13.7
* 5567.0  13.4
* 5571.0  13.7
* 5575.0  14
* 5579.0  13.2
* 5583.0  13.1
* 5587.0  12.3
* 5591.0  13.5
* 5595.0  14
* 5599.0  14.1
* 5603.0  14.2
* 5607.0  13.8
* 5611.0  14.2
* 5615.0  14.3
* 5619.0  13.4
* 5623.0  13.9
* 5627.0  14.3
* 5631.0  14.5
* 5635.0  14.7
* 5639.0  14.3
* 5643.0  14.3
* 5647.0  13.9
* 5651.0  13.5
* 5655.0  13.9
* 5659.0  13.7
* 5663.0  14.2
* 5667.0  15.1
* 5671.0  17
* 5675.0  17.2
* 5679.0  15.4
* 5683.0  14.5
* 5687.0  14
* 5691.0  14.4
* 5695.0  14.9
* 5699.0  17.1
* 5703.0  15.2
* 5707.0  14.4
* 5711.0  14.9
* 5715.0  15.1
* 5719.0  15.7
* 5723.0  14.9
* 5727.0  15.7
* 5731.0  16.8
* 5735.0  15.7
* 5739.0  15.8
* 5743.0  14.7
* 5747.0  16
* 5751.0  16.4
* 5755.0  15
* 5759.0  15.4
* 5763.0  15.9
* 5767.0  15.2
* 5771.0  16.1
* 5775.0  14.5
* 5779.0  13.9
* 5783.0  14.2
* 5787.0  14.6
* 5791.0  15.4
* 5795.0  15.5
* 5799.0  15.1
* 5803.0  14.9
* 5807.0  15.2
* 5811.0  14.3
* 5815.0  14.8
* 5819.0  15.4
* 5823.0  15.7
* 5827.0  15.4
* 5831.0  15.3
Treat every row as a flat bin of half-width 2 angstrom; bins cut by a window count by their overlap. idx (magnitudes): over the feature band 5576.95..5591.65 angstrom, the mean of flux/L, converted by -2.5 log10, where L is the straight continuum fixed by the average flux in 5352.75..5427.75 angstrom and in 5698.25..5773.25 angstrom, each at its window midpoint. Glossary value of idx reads 0.16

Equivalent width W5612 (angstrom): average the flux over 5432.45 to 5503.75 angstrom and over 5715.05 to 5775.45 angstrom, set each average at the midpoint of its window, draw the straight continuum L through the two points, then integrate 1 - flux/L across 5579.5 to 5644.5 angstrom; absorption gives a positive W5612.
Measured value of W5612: 4.4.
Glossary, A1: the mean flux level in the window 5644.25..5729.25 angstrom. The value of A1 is 15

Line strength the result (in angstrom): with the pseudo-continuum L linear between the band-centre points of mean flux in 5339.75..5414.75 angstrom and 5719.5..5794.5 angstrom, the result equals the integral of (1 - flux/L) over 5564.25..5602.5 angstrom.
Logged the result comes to 3.4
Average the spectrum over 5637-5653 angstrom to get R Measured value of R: 14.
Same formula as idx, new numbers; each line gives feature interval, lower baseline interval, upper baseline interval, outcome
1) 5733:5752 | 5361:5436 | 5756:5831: -0.05 mag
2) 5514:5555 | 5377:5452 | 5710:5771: 0.03 mag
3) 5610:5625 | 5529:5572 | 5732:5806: 0.04 mag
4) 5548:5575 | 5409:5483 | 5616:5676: 0.05 mag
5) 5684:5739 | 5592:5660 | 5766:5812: -0.06 mag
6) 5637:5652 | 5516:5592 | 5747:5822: 0.03 mag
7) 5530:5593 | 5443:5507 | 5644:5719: 0.05 mag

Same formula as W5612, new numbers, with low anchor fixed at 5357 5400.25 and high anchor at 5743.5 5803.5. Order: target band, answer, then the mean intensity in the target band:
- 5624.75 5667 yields 2.2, 14.2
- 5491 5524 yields 0.4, 14.5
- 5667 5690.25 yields -0.8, 15.5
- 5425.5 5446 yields 0.0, 14.5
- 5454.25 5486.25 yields 1.8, 13.8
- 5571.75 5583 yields 1.0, 13.5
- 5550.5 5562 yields 0.8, 13.8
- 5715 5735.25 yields -0.8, 15.7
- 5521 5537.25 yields 0.2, 14.6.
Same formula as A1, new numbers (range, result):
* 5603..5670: 14.2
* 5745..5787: 15.2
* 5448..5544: 14.2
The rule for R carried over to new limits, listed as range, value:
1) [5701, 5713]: 14.8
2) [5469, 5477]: 13.4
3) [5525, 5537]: 14.7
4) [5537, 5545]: 14.3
